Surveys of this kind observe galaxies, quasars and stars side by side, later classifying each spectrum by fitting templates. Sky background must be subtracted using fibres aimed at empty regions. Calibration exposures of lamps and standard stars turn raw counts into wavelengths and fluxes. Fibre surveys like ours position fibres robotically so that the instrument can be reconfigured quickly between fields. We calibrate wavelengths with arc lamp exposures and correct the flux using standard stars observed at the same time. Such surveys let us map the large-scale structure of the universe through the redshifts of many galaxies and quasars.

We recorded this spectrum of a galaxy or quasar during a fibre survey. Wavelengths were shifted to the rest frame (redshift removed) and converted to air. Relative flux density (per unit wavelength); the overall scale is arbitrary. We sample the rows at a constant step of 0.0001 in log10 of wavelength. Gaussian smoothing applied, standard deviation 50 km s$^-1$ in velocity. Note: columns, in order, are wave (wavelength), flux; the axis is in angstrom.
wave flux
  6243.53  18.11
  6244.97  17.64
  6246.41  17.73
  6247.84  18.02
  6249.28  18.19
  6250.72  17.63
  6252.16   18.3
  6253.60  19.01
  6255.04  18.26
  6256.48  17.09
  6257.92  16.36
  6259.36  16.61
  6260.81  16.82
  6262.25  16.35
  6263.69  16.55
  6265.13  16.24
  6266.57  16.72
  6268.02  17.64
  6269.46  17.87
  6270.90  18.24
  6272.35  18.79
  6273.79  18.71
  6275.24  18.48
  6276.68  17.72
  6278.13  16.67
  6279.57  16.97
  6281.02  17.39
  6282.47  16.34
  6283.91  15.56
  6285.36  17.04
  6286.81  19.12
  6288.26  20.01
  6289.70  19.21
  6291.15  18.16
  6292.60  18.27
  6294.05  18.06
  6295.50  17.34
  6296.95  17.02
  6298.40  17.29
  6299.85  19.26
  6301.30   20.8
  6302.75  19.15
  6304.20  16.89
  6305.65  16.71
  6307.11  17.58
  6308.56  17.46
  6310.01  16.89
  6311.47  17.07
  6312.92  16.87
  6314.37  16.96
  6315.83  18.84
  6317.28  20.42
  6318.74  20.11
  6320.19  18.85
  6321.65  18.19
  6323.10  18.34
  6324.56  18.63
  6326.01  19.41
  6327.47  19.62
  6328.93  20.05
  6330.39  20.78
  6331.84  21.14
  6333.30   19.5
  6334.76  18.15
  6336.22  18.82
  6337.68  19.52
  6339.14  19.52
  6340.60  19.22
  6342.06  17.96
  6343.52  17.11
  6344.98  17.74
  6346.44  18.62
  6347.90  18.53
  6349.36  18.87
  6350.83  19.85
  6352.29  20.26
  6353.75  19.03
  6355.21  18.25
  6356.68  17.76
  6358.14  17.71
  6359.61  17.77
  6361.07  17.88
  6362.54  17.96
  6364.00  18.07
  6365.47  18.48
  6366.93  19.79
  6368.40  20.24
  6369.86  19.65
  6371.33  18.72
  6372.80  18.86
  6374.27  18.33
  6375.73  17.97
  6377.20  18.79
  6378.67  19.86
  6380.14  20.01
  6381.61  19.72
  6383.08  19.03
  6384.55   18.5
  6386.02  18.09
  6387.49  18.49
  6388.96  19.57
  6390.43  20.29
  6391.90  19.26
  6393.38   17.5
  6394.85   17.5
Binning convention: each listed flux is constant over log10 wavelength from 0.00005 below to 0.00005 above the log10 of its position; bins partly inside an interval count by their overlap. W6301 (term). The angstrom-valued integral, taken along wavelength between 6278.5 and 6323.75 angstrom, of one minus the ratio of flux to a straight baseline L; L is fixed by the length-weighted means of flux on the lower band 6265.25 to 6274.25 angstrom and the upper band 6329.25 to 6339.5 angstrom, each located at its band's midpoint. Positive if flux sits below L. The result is 1.8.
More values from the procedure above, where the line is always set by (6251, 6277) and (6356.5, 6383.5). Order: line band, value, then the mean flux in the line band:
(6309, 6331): -0.6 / 18.7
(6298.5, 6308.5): -0.1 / 18.3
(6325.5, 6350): -0.9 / 19.1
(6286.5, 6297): -0.3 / 18.5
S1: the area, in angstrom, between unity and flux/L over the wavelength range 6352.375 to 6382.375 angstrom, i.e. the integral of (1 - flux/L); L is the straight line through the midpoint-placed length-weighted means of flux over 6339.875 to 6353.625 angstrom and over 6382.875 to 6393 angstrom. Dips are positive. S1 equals 0.1 angstrom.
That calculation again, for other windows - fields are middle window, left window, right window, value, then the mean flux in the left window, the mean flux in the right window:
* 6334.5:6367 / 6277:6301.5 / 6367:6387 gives 0.29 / 17.8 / 19.1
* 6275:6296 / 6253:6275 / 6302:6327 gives 0.00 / 17.4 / 18.2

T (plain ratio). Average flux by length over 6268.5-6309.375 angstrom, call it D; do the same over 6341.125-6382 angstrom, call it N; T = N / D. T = 1.04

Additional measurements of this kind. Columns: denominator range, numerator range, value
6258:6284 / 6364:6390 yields 1.11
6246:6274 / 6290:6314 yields 1.02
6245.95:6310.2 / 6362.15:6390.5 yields 1.07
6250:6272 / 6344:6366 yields 1.06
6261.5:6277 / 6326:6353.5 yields 1.09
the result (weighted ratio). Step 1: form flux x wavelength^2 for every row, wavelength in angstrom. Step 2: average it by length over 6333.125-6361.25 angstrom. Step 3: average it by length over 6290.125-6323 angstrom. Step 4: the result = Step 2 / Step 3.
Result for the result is 1.04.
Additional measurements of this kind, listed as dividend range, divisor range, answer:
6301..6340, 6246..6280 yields 1.09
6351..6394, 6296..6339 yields 1.03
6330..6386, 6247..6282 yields 1.11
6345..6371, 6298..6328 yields 1.03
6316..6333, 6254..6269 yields 1.18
